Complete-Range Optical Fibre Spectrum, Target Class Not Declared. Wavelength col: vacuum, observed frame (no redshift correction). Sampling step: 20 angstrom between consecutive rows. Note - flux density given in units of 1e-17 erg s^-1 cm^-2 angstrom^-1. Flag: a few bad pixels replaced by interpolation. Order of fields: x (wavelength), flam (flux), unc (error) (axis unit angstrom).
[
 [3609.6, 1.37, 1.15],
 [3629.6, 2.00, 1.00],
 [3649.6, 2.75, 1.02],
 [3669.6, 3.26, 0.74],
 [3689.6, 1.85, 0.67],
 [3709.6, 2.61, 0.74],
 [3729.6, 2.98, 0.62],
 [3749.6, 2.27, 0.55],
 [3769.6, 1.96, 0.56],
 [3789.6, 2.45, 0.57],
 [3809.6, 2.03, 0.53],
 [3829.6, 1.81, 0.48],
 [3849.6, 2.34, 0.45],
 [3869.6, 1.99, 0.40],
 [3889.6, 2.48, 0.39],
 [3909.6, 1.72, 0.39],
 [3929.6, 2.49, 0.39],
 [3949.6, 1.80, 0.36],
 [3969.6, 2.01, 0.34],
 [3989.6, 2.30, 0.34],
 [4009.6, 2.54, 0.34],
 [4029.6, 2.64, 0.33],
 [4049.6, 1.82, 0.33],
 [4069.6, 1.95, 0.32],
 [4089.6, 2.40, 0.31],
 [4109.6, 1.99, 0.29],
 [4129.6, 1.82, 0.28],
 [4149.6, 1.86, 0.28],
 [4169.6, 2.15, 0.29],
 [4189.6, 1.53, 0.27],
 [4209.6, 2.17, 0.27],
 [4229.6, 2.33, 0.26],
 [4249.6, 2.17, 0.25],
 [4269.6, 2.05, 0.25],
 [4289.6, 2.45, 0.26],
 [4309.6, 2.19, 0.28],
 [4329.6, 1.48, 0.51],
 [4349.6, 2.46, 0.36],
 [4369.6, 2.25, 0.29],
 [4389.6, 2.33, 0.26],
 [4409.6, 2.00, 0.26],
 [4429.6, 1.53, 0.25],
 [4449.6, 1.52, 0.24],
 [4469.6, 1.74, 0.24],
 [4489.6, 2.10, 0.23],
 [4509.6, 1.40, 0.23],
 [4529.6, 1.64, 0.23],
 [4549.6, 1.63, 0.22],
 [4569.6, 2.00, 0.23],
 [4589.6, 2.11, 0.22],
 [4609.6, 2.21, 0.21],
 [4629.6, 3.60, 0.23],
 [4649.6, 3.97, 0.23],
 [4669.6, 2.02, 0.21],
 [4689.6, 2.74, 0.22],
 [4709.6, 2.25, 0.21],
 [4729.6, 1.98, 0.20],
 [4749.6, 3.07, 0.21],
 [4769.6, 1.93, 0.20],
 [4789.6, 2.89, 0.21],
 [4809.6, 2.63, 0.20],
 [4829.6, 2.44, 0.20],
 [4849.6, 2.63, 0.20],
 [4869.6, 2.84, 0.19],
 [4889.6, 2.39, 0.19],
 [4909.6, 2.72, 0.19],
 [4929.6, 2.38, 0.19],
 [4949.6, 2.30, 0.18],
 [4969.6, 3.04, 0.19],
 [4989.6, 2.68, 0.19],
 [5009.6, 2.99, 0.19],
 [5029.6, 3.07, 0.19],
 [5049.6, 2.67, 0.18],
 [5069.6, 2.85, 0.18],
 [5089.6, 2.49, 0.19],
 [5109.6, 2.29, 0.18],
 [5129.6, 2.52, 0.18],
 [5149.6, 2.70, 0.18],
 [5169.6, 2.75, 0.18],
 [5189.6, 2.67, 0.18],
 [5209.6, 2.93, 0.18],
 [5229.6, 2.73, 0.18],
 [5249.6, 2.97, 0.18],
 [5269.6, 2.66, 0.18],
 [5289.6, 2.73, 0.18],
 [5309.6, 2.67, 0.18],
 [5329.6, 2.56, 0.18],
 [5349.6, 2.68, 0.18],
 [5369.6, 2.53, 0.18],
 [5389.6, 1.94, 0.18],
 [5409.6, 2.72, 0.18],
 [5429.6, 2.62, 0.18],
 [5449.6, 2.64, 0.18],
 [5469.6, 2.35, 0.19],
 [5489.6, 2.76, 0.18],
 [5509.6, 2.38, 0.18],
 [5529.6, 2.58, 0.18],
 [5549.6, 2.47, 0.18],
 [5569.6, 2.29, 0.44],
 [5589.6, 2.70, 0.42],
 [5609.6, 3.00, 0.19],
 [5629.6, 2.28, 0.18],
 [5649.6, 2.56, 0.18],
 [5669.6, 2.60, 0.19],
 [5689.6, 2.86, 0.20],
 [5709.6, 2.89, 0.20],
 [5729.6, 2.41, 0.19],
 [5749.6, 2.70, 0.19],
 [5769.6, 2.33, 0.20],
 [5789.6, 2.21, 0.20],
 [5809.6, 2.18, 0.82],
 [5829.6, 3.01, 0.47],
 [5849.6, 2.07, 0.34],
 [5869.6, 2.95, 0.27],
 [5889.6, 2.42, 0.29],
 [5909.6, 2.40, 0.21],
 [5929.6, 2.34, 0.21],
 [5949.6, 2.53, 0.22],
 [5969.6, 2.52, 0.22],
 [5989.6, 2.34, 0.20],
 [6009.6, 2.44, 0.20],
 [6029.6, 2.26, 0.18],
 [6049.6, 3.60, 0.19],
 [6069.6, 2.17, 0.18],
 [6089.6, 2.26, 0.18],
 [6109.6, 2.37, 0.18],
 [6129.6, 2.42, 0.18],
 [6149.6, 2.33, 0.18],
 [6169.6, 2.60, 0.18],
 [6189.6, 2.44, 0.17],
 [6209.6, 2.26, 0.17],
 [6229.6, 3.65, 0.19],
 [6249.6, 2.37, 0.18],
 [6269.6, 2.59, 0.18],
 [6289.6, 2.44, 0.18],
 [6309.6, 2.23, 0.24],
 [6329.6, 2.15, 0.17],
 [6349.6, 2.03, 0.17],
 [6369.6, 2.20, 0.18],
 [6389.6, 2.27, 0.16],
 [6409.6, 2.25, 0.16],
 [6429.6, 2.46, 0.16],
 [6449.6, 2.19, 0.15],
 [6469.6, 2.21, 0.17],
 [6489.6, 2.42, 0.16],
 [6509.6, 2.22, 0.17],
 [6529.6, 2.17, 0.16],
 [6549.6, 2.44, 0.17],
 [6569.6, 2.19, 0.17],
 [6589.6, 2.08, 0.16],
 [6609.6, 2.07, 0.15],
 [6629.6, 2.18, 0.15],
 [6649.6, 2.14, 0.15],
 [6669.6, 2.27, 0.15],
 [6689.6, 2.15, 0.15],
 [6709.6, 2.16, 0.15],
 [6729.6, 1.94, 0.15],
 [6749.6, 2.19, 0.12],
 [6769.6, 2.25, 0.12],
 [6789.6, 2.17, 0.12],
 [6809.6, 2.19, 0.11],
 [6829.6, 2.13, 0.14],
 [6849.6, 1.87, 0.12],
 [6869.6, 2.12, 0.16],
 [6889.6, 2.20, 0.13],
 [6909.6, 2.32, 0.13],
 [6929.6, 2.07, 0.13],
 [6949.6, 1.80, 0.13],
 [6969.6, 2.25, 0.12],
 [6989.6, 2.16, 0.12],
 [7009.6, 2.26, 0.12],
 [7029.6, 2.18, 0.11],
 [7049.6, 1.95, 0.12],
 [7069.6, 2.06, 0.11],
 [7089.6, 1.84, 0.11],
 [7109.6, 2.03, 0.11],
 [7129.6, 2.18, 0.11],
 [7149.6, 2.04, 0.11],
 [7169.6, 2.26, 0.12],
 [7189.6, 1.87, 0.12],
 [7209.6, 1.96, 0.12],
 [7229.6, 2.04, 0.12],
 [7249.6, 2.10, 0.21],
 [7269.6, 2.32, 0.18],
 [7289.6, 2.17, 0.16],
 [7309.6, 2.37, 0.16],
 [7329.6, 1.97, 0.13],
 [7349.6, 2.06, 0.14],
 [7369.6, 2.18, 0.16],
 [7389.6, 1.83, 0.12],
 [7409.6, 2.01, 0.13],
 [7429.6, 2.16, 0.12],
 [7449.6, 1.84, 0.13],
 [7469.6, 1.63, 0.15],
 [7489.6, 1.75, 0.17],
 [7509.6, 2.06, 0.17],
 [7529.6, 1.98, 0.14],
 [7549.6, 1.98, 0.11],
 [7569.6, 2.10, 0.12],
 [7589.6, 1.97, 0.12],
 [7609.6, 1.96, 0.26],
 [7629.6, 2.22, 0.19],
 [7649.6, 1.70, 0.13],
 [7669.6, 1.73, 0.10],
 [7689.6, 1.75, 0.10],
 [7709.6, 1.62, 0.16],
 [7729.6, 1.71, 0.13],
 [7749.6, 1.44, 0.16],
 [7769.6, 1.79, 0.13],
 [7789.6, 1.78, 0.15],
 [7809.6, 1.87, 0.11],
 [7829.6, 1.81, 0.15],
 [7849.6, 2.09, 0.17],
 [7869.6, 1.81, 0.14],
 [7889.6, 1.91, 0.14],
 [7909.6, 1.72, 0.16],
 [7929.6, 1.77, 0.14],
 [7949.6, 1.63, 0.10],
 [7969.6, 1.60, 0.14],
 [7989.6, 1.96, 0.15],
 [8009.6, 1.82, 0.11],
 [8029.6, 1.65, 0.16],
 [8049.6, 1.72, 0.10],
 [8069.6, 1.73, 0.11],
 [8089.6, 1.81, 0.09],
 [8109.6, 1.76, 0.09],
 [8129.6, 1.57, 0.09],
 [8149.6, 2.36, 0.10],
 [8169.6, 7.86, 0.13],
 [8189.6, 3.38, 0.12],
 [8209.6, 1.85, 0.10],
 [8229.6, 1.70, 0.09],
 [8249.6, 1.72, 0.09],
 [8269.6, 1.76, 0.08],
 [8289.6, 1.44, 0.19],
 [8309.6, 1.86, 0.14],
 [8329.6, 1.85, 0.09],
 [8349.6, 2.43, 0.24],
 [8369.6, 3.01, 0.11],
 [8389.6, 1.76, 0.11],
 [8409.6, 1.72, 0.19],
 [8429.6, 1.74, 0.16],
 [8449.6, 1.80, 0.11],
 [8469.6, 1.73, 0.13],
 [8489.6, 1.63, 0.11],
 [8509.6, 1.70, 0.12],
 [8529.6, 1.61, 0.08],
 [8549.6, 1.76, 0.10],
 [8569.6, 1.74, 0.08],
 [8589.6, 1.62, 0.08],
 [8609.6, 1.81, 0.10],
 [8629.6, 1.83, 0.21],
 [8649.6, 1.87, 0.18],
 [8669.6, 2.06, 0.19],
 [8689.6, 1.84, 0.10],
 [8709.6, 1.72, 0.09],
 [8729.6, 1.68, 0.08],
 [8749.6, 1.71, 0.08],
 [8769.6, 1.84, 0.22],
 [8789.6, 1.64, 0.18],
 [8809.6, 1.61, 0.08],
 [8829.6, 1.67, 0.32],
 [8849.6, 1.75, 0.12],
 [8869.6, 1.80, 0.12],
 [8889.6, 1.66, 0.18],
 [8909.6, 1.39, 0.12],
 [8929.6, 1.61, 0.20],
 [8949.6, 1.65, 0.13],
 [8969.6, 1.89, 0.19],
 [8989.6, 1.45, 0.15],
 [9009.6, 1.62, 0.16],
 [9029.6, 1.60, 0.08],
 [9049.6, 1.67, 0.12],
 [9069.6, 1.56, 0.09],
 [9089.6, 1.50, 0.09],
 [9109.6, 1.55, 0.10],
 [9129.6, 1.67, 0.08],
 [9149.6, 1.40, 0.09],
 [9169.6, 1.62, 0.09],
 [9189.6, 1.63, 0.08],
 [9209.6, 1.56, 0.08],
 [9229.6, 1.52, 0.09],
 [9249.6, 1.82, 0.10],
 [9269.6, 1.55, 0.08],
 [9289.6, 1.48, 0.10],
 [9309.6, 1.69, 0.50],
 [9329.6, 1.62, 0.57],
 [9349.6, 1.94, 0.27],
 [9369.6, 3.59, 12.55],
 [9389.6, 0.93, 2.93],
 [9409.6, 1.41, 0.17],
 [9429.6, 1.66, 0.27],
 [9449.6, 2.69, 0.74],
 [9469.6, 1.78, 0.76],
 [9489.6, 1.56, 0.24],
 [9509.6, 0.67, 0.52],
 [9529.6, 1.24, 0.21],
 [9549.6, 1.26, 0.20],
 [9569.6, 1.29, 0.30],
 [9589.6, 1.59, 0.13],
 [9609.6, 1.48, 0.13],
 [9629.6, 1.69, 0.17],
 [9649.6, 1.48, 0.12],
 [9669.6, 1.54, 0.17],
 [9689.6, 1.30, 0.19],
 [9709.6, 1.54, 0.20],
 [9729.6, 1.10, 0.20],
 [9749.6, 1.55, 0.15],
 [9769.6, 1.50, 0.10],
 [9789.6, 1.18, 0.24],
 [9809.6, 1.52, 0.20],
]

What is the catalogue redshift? 0.244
